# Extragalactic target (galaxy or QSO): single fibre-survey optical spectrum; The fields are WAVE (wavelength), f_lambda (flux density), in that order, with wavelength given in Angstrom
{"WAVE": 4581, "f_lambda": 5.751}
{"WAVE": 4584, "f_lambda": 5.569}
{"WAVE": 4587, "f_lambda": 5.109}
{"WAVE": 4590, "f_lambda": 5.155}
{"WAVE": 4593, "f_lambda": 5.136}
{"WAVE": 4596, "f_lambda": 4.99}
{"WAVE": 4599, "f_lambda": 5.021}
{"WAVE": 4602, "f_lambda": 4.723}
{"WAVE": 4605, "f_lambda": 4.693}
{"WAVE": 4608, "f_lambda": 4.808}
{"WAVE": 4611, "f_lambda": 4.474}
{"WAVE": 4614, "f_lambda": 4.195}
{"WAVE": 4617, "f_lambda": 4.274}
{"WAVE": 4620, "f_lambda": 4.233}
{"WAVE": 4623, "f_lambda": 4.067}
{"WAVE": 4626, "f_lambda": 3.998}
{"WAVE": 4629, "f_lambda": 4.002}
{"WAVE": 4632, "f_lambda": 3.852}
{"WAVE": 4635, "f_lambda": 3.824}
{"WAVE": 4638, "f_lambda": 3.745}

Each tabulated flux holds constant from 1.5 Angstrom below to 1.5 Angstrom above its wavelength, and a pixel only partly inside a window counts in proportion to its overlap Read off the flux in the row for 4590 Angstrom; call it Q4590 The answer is 5.155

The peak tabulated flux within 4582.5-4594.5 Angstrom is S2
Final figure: 5.569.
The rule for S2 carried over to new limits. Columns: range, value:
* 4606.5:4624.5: 4.808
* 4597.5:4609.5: 5.021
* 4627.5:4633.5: 4.002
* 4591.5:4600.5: 5.136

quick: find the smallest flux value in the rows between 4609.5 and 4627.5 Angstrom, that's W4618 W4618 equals 3.998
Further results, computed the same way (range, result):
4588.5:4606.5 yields 4.693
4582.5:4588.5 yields 5.109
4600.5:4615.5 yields 4.195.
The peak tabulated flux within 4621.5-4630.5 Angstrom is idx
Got 4.067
